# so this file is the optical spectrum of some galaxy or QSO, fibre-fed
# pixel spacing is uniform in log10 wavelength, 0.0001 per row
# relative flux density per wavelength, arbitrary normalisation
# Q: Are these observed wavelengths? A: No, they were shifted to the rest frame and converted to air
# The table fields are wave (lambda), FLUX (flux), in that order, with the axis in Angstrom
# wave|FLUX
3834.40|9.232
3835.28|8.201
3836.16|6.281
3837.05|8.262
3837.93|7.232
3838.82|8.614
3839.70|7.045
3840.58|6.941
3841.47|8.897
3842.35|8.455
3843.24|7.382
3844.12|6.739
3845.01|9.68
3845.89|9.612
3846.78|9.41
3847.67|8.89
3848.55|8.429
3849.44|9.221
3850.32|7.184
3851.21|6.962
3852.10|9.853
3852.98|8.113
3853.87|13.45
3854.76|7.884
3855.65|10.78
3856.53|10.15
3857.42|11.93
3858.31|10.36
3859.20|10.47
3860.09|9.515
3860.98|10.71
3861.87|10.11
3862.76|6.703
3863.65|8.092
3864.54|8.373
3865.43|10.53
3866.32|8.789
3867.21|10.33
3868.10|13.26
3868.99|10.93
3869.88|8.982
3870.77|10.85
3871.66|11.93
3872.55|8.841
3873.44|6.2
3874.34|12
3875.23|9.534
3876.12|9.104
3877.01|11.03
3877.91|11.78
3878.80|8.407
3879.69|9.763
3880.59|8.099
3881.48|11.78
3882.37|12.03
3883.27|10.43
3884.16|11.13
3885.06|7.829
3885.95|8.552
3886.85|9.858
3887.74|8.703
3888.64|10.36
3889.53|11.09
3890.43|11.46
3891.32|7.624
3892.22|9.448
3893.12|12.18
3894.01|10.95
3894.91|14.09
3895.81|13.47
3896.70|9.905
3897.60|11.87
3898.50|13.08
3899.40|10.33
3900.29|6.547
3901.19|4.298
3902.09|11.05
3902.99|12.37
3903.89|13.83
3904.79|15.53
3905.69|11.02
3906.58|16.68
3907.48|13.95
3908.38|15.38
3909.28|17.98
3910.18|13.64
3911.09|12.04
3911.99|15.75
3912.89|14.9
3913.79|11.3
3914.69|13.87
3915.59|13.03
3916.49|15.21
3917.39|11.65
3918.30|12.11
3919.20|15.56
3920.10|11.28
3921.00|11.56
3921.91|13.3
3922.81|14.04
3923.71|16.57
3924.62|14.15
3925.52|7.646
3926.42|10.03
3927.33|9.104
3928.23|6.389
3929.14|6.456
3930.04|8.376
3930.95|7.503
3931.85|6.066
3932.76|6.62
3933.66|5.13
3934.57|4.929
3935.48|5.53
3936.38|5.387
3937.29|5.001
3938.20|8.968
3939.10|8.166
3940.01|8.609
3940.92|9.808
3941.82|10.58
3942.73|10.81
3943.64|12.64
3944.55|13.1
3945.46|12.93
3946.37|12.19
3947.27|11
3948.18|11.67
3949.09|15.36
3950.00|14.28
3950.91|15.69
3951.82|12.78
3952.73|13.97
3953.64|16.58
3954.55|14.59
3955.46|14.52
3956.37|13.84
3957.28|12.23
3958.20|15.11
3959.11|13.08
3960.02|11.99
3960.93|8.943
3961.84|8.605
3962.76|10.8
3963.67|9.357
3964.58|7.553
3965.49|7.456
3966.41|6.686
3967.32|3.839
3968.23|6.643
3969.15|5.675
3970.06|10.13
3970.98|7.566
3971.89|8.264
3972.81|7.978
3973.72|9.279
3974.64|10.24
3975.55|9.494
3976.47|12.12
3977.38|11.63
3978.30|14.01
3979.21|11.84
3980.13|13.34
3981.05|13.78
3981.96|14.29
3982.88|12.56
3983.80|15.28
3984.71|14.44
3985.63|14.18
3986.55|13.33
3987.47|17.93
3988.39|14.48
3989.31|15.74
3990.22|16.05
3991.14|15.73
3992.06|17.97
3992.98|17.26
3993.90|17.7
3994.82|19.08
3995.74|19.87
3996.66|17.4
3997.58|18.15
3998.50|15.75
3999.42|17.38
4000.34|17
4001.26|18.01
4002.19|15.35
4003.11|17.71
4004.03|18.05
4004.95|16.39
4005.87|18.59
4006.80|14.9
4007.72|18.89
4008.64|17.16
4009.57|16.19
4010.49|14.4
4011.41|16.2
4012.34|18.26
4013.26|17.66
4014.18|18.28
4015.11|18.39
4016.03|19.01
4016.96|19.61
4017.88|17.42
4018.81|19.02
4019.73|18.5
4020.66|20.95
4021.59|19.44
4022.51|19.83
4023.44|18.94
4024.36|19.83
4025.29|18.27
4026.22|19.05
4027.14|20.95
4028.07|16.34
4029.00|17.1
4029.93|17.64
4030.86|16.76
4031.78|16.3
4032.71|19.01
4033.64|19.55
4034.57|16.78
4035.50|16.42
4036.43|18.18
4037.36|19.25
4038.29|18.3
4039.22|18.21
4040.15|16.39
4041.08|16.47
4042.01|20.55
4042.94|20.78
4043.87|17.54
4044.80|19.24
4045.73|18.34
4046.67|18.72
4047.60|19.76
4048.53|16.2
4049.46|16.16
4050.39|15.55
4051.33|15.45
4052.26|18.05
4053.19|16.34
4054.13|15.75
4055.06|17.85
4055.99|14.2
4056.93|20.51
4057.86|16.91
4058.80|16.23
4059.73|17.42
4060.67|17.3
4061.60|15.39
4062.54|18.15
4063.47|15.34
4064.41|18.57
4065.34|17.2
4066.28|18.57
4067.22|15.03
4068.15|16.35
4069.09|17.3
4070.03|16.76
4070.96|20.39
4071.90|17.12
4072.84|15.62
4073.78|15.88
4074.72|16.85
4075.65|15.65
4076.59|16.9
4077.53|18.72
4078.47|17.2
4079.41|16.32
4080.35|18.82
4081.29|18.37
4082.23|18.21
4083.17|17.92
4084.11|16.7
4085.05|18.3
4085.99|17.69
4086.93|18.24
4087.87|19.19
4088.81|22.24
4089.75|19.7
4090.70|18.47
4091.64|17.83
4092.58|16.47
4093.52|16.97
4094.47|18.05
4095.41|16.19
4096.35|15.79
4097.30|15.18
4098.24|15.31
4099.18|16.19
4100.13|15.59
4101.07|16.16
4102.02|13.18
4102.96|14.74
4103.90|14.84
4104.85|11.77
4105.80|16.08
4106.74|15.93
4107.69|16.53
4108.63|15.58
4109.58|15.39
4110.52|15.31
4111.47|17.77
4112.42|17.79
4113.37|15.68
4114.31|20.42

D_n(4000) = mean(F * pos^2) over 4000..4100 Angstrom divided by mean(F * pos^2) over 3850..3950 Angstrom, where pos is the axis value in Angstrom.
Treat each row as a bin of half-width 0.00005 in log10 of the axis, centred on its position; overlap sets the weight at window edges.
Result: 1.79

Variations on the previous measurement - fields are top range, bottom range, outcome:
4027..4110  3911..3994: 1.58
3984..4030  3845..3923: 1.70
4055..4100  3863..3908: 1.80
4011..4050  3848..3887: 2.04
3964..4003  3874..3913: 1.22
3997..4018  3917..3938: 1.94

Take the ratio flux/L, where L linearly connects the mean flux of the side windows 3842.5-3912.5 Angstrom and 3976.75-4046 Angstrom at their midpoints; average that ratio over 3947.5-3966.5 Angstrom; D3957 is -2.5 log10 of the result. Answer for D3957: 0.18 mag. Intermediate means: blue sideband 10.5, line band 12.2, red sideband 17.2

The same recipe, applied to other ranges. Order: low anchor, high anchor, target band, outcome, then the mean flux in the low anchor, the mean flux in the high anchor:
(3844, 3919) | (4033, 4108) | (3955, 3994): 0.176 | 10.8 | 17.2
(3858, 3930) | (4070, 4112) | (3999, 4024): -0.223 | 11.1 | 16.8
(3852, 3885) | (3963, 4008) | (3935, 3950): 0.201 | 10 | 13.6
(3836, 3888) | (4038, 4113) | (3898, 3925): -0.169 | 9.38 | 17.1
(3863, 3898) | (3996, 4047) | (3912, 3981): 0.271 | 10.2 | 18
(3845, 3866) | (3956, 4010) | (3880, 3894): 0.038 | 9.42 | 13.5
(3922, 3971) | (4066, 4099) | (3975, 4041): -0.246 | 10.2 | 17.4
